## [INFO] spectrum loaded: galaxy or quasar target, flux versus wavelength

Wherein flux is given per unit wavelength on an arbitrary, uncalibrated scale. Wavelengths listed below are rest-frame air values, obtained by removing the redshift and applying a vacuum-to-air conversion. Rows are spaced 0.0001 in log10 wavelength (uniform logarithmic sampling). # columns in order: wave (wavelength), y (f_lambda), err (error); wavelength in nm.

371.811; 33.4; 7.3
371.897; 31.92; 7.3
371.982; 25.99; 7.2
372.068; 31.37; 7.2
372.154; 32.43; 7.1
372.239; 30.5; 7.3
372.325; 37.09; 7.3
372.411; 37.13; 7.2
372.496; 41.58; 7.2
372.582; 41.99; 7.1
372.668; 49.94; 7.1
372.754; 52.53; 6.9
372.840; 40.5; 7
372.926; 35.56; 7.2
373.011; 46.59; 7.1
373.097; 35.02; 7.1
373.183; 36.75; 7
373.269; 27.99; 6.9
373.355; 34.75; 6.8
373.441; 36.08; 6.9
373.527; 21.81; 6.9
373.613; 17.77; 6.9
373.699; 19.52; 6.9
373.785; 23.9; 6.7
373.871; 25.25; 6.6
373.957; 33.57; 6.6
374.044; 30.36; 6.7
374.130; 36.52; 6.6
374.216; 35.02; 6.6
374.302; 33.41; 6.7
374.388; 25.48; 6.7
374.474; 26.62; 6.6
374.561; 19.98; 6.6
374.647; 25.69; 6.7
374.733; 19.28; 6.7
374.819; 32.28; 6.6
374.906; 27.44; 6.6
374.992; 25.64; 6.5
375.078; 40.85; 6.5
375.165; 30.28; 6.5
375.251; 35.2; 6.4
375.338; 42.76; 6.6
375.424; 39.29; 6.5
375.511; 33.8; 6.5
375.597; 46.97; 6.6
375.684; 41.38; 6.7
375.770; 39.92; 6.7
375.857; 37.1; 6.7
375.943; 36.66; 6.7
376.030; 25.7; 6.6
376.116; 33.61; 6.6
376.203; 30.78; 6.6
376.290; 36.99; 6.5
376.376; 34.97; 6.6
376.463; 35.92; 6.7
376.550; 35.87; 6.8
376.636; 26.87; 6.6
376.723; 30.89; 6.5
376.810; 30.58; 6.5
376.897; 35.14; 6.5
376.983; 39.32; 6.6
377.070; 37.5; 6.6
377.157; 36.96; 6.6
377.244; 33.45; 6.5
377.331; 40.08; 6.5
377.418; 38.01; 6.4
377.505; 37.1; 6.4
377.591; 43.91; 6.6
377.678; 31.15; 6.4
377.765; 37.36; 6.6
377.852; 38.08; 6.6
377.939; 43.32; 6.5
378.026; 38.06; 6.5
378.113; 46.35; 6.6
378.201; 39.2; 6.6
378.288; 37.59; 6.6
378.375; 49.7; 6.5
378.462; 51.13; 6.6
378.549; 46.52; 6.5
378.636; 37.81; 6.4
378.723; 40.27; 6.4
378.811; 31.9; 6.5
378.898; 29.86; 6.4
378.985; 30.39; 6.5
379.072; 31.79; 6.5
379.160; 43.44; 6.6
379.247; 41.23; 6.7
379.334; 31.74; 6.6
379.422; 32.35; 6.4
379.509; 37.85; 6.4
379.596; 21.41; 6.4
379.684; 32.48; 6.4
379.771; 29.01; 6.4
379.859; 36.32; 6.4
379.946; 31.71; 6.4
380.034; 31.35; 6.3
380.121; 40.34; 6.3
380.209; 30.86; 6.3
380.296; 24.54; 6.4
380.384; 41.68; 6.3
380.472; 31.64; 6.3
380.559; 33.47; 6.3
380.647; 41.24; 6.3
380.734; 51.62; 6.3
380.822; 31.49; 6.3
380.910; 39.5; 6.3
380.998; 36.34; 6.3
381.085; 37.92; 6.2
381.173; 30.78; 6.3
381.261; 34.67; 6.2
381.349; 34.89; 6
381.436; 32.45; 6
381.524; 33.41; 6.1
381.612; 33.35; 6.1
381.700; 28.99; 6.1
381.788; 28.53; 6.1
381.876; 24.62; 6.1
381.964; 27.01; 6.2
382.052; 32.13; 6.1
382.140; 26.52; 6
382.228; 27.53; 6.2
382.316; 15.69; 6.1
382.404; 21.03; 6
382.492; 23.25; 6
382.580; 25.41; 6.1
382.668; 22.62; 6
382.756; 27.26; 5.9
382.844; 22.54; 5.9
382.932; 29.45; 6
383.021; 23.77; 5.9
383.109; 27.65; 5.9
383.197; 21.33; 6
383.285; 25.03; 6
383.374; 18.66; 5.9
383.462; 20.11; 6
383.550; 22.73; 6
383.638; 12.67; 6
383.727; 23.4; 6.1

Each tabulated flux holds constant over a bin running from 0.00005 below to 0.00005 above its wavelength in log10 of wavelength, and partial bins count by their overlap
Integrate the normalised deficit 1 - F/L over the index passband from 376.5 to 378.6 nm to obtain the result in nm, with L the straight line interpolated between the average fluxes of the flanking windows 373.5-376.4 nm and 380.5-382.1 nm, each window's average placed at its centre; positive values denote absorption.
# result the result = -0.39 nm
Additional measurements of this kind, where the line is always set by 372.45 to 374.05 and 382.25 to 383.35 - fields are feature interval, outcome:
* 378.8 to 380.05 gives -0.25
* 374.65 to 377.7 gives -0.38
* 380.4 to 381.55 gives -0.47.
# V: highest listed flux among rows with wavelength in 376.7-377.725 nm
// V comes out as 43.91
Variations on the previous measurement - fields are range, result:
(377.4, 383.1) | 51.62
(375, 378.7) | 51.13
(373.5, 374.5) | 36.52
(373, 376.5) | 46.97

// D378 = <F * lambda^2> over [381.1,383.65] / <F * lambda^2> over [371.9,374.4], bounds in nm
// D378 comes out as 0.82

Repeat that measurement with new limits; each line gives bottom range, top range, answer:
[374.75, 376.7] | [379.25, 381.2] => 1.02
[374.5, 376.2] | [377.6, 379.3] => 1.20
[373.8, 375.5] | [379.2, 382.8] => 1.06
